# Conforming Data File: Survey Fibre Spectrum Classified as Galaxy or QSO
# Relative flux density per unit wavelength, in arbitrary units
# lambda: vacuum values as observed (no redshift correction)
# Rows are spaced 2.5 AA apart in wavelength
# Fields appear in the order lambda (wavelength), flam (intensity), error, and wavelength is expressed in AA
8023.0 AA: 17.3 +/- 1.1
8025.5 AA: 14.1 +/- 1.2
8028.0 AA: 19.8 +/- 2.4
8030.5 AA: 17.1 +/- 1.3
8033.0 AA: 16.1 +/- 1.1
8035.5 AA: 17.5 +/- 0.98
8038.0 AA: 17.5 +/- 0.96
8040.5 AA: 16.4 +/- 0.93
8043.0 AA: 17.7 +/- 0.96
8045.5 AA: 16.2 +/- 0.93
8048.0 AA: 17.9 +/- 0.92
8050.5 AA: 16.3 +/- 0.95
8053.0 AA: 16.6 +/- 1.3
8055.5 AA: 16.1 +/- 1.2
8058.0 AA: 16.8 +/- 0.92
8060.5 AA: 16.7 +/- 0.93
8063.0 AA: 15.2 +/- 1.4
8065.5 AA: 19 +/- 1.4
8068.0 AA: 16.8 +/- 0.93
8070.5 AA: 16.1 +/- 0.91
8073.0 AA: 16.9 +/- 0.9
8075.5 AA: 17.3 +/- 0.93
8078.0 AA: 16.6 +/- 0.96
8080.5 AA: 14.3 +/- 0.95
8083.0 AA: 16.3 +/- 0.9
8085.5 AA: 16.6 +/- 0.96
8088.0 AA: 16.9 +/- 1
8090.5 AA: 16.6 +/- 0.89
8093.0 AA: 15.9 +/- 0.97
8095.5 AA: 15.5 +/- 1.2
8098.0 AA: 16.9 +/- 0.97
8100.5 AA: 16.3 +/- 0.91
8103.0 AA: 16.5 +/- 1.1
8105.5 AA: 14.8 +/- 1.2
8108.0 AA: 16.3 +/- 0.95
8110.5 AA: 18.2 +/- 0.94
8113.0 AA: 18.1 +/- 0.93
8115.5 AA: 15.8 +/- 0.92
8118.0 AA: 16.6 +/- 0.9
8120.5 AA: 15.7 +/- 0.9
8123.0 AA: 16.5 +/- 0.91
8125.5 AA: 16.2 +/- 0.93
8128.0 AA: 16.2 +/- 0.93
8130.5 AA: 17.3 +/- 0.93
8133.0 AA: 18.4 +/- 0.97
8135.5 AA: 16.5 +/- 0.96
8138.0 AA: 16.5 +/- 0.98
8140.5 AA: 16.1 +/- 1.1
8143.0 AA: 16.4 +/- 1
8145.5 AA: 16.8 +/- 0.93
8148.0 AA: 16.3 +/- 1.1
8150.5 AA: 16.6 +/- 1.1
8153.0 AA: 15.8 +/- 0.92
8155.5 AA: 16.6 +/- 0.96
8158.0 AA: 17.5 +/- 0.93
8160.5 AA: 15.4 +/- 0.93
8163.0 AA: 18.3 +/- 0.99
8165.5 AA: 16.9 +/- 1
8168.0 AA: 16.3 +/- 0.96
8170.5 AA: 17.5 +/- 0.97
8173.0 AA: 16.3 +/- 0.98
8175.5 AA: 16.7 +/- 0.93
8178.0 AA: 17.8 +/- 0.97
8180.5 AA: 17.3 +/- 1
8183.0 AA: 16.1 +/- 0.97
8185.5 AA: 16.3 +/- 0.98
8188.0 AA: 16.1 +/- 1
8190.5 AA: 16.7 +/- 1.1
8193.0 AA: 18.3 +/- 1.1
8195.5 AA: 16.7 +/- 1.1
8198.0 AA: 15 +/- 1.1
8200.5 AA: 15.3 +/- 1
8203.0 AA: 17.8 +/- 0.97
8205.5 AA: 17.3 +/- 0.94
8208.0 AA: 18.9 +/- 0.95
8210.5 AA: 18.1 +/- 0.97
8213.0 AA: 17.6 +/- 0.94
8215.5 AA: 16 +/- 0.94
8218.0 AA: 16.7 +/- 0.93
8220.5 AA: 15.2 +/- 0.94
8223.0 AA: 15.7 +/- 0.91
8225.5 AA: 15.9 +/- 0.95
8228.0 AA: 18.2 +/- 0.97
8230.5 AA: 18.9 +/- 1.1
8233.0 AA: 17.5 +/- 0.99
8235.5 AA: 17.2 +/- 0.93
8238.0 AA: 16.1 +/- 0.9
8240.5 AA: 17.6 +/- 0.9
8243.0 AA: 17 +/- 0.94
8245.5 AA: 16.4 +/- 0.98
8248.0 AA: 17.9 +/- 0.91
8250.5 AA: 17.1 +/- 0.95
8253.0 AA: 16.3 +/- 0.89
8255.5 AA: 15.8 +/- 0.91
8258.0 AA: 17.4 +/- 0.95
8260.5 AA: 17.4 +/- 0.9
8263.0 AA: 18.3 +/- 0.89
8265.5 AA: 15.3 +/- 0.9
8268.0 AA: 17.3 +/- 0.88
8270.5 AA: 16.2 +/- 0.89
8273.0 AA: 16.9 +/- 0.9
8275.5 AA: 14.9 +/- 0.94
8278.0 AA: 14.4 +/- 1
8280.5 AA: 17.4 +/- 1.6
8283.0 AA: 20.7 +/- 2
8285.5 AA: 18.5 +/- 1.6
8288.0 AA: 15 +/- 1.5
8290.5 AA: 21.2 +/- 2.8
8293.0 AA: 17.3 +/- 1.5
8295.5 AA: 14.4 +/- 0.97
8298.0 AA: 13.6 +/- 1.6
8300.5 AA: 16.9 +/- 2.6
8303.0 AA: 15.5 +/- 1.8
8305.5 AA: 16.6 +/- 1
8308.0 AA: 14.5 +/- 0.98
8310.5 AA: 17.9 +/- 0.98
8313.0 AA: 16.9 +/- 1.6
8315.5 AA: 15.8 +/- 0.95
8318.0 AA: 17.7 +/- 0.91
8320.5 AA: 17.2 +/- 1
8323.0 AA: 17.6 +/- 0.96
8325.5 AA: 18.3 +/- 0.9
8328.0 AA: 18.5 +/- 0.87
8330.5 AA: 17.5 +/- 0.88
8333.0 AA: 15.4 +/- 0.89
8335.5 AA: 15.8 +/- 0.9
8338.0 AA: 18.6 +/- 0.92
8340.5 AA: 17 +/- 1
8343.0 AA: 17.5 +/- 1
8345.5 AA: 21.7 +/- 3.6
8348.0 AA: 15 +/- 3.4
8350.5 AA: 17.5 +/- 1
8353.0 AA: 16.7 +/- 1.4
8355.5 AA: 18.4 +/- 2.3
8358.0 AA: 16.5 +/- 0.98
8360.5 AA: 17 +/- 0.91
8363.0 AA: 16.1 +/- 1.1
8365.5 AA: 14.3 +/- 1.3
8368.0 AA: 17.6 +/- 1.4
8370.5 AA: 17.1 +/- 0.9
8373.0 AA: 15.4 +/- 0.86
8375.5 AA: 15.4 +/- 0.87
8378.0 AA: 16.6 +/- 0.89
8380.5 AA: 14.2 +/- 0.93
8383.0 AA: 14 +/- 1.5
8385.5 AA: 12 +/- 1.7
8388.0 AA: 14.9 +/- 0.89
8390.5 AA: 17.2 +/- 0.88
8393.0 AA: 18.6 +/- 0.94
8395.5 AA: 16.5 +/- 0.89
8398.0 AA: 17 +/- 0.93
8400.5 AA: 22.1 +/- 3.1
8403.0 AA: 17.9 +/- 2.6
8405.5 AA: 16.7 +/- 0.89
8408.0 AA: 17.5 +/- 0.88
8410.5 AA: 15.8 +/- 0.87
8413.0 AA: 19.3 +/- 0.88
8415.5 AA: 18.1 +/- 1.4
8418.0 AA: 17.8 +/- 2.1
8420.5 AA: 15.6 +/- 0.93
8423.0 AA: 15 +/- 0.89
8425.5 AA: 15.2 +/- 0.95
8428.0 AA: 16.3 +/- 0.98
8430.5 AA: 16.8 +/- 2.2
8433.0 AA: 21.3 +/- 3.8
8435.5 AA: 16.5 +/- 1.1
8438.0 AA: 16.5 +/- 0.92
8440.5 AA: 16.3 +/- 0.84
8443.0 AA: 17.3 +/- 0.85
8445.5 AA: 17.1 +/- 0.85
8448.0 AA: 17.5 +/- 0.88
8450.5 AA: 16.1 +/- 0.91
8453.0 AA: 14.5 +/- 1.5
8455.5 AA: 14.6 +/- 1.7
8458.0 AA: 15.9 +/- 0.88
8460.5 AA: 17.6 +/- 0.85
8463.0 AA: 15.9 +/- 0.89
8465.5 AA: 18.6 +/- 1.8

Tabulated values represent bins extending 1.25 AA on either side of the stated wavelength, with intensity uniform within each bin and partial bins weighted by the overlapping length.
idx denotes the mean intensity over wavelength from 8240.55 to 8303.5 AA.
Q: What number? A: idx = 16.8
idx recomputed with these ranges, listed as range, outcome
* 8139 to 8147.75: 16.4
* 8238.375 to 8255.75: 16.9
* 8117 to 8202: 16.6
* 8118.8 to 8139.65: 16.7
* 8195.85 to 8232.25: 16.9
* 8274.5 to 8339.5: 16.9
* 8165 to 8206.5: 16.7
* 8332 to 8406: 16.7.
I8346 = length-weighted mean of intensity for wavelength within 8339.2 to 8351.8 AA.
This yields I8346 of 17.7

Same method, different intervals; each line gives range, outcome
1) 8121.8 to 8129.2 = 16.3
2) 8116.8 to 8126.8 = 16.2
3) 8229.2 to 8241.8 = 17.5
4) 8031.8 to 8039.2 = 17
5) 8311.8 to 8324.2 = 17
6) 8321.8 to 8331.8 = 18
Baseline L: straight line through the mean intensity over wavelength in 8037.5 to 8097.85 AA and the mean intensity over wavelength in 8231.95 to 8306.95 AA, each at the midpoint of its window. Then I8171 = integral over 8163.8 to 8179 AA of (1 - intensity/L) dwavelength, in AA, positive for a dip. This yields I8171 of -0.2 AA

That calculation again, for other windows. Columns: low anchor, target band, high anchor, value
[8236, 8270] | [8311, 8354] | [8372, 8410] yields -1.9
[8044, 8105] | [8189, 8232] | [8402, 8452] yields -0.7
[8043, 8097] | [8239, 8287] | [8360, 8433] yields -1.2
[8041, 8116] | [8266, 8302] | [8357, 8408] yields -0.6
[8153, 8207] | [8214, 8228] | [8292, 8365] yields 0.5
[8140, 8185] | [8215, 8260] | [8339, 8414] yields -0.3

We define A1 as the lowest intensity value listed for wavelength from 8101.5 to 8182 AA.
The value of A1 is 14.8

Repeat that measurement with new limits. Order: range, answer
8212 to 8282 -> 14.4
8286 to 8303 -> 13.6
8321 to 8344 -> 15.4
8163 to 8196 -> 16.1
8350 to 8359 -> 16.5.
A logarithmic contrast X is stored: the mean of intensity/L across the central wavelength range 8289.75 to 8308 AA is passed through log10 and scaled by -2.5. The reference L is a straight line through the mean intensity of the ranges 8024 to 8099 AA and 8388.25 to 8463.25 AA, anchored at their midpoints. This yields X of 0.04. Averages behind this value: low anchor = 16.7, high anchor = 17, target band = 16.2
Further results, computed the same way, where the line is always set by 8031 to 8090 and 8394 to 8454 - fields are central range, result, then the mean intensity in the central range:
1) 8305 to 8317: 0.042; 16.4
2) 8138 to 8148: 0.024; 16.4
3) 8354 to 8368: 0.031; 16.6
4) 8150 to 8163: 0.017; 16.6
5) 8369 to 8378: 0.063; 16.1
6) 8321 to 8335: -0.022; 17.4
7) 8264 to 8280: 0.066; 15.9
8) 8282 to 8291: -0.100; 18.6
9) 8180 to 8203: 0.025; 16.5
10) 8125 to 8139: -0.007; 16.9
